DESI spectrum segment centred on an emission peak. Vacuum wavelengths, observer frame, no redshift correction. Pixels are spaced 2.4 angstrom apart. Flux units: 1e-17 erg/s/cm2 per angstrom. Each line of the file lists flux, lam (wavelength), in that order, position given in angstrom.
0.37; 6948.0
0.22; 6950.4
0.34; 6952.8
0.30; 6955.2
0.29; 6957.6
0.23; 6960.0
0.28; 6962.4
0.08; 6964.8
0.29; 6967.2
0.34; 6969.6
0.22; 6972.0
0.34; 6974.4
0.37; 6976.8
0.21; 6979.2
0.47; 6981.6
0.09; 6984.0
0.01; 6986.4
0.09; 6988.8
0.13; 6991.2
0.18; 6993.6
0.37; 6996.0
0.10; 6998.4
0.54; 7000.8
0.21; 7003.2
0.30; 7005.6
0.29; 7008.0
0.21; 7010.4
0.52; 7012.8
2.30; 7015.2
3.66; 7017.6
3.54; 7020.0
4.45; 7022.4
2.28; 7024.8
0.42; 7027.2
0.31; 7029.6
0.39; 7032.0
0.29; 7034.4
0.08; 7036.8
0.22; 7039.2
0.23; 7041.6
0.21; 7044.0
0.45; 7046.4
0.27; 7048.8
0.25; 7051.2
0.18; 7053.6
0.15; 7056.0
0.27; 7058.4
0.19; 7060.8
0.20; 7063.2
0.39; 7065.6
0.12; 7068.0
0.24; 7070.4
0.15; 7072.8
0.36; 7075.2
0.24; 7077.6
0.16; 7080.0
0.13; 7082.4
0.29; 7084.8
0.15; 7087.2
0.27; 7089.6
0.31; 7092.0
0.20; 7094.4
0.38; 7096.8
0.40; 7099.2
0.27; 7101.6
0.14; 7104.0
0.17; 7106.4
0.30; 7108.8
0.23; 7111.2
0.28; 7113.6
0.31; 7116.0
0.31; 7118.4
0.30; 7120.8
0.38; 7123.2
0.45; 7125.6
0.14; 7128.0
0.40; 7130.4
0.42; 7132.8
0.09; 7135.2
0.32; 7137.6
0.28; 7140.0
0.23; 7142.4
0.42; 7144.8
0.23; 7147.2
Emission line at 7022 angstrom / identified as [O II]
